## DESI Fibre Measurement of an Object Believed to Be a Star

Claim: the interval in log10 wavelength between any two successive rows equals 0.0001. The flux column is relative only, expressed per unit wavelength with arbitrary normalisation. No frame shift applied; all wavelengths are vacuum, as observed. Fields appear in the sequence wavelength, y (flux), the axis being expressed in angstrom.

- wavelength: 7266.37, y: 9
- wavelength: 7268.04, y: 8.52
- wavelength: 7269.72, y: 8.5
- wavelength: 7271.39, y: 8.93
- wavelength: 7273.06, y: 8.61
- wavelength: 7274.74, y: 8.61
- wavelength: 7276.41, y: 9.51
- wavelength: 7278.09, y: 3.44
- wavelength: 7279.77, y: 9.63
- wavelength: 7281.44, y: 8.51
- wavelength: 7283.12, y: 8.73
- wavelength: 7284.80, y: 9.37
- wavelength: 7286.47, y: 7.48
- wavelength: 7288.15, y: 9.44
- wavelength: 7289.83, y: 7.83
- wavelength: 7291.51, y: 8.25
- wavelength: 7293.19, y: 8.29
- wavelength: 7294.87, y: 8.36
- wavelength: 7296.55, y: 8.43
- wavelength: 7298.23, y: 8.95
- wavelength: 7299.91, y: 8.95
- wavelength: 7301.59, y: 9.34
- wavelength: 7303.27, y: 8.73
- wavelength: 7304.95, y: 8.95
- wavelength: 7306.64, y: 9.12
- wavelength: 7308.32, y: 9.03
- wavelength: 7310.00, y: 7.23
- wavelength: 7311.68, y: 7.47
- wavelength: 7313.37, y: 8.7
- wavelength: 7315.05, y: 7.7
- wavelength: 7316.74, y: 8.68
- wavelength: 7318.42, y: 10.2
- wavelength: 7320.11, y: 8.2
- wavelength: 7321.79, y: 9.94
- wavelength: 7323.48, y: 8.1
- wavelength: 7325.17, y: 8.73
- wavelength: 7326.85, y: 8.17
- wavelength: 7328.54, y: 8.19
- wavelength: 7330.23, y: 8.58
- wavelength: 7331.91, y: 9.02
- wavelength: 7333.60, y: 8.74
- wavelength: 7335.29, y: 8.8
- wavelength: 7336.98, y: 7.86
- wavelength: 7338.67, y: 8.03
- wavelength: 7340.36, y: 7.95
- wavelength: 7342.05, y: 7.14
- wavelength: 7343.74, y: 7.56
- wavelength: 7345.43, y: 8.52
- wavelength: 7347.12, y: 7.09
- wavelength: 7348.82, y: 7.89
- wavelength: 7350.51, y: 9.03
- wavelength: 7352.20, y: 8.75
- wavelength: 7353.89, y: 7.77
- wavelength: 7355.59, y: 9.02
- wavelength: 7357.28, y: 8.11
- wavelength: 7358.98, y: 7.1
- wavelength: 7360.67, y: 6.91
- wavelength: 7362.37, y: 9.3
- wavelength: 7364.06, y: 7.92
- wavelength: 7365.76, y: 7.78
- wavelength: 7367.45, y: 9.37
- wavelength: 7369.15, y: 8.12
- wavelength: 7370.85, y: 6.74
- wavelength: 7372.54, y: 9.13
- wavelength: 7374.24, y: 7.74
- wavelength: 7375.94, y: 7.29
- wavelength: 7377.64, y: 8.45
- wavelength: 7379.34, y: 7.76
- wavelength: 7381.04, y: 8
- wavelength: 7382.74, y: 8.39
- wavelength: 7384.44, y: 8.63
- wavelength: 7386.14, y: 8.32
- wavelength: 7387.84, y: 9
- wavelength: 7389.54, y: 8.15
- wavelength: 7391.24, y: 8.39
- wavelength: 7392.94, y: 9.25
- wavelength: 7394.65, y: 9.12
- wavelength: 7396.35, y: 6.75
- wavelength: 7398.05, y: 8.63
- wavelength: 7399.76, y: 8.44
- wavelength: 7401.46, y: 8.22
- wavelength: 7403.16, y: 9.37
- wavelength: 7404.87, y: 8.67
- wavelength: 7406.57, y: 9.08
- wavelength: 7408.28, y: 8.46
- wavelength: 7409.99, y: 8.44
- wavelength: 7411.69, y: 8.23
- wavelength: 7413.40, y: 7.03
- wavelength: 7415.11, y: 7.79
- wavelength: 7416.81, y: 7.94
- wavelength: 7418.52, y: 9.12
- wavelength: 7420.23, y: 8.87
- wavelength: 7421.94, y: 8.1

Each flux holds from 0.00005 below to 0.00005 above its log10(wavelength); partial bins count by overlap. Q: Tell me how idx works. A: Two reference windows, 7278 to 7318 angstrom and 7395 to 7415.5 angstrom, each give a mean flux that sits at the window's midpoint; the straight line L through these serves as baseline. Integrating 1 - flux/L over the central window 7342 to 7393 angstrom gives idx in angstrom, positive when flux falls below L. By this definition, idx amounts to 1.3 angstrom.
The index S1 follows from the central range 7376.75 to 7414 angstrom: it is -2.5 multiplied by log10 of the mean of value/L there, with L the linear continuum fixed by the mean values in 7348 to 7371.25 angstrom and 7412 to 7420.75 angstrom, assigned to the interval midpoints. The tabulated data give -0.04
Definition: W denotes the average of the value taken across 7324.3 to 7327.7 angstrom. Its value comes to 8.45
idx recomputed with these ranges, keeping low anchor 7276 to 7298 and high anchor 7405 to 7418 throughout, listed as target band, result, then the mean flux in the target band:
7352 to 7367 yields 0.25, 8.08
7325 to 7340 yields -0.37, 8.43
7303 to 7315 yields -0.24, 8.4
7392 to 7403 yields -0.35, 8.46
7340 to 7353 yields 0.36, 7.99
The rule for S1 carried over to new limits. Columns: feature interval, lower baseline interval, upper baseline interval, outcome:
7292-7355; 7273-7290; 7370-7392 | -0.03 mag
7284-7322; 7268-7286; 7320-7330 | -0.02 mag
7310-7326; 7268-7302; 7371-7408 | -0.02 mag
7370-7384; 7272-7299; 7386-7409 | 0.08 mag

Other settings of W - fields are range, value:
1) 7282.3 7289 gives 8.76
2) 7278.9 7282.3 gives 9.02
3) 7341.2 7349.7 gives 7.64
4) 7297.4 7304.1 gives 9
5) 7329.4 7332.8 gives 8.82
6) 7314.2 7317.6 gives 8.21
